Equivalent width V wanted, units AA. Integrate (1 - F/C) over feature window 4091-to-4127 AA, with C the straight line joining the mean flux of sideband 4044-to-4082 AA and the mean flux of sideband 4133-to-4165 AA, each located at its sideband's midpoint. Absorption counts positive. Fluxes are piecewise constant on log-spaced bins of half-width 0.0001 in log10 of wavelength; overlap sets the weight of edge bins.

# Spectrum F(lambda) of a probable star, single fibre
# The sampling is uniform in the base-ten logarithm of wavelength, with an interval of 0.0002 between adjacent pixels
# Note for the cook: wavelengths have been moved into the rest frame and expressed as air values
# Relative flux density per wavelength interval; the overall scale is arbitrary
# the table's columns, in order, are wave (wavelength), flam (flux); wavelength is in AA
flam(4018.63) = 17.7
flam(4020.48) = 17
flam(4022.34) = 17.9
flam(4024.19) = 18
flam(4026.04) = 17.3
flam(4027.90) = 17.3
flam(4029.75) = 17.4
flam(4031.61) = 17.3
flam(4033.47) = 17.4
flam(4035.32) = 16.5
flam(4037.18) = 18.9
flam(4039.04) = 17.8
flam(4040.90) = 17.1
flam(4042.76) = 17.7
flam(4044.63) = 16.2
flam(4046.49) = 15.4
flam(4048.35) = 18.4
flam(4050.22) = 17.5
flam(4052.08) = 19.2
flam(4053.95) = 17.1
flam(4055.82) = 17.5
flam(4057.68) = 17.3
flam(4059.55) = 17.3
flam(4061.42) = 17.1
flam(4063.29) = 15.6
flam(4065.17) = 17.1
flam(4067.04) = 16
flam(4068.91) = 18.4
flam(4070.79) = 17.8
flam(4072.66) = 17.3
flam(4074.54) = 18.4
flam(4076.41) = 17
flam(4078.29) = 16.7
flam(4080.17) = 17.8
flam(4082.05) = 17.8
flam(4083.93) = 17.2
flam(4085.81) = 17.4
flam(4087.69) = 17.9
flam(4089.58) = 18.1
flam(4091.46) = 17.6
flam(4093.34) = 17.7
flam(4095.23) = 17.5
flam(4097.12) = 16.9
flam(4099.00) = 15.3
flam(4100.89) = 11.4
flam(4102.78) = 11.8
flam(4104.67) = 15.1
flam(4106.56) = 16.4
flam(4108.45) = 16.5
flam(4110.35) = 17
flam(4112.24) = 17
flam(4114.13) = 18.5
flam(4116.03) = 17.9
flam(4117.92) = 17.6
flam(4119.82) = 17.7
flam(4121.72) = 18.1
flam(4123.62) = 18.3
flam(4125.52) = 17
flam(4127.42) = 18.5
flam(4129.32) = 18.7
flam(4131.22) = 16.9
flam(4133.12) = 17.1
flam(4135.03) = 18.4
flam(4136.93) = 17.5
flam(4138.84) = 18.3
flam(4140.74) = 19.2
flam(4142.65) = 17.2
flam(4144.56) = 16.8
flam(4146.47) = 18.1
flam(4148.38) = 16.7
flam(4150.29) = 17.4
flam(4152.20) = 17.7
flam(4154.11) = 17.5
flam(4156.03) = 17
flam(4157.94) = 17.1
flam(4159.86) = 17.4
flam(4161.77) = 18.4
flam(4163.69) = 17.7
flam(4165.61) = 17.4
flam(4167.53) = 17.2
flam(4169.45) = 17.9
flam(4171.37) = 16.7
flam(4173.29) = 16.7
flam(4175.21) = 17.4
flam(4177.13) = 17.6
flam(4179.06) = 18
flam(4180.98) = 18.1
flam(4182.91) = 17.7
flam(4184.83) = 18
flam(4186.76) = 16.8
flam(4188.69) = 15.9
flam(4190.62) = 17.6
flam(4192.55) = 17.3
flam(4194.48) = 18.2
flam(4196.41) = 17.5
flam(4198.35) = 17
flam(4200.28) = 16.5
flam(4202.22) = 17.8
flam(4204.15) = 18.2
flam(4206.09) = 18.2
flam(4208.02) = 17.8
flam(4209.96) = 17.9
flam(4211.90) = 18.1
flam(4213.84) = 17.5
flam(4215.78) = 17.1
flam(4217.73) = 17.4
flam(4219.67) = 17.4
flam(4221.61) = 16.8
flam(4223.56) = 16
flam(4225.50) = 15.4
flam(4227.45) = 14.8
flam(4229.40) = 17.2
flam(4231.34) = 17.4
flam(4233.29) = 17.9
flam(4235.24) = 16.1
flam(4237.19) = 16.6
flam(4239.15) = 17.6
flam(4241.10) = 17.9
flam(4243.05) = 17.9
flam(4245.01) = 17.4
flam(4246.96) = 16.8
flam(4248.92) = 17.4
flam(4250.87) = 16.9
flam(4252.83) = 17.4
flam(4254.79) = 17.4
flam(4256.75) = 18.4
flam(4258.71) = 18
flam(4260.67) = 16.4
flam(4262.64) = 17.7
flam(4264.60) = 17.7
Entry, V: 1.76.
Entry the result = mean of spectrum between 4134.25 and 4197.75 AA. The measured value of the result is 17.5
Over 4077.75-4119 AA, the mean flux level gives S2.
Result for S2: 16.7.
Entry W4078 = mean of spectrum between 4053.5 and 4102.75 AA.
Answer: 16.9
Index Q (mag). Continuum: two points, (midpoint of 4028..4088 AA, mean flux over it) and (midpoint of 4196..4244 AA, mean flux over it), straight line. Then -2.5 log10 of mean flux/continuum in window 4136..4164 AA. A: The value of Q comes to -0.02 mag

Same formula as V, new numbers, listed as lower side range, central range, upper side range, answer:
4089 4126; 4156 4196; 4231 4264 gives -1.0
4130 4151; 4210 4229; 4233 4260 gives 0.7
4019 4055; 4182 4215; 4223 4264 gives -0.7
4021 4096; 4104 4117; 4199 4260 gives 0.3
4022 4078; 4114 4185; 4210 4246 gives -1.9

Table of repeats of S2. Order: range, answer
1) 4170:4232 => 17.3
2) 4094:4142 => 17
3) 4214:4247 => 16.9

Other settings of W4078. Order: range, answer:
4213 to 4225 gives 17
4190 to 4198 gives 17.6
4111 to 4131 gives 17.9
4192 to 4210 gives 17.6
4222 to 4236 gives 16.4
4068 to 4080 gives 17.6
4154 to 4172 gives 17.4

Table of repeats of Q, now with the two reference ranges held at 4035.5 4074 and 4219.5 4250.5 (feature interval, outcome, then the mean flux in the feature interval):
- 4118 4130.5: -0.05 mag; 18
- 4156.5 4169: -0.03 mag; 17.5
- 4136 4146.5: -0.04 mag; 17.8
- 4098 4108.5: 0.20 mag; 14.3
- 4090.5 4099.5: 0.01 mag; 17.1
